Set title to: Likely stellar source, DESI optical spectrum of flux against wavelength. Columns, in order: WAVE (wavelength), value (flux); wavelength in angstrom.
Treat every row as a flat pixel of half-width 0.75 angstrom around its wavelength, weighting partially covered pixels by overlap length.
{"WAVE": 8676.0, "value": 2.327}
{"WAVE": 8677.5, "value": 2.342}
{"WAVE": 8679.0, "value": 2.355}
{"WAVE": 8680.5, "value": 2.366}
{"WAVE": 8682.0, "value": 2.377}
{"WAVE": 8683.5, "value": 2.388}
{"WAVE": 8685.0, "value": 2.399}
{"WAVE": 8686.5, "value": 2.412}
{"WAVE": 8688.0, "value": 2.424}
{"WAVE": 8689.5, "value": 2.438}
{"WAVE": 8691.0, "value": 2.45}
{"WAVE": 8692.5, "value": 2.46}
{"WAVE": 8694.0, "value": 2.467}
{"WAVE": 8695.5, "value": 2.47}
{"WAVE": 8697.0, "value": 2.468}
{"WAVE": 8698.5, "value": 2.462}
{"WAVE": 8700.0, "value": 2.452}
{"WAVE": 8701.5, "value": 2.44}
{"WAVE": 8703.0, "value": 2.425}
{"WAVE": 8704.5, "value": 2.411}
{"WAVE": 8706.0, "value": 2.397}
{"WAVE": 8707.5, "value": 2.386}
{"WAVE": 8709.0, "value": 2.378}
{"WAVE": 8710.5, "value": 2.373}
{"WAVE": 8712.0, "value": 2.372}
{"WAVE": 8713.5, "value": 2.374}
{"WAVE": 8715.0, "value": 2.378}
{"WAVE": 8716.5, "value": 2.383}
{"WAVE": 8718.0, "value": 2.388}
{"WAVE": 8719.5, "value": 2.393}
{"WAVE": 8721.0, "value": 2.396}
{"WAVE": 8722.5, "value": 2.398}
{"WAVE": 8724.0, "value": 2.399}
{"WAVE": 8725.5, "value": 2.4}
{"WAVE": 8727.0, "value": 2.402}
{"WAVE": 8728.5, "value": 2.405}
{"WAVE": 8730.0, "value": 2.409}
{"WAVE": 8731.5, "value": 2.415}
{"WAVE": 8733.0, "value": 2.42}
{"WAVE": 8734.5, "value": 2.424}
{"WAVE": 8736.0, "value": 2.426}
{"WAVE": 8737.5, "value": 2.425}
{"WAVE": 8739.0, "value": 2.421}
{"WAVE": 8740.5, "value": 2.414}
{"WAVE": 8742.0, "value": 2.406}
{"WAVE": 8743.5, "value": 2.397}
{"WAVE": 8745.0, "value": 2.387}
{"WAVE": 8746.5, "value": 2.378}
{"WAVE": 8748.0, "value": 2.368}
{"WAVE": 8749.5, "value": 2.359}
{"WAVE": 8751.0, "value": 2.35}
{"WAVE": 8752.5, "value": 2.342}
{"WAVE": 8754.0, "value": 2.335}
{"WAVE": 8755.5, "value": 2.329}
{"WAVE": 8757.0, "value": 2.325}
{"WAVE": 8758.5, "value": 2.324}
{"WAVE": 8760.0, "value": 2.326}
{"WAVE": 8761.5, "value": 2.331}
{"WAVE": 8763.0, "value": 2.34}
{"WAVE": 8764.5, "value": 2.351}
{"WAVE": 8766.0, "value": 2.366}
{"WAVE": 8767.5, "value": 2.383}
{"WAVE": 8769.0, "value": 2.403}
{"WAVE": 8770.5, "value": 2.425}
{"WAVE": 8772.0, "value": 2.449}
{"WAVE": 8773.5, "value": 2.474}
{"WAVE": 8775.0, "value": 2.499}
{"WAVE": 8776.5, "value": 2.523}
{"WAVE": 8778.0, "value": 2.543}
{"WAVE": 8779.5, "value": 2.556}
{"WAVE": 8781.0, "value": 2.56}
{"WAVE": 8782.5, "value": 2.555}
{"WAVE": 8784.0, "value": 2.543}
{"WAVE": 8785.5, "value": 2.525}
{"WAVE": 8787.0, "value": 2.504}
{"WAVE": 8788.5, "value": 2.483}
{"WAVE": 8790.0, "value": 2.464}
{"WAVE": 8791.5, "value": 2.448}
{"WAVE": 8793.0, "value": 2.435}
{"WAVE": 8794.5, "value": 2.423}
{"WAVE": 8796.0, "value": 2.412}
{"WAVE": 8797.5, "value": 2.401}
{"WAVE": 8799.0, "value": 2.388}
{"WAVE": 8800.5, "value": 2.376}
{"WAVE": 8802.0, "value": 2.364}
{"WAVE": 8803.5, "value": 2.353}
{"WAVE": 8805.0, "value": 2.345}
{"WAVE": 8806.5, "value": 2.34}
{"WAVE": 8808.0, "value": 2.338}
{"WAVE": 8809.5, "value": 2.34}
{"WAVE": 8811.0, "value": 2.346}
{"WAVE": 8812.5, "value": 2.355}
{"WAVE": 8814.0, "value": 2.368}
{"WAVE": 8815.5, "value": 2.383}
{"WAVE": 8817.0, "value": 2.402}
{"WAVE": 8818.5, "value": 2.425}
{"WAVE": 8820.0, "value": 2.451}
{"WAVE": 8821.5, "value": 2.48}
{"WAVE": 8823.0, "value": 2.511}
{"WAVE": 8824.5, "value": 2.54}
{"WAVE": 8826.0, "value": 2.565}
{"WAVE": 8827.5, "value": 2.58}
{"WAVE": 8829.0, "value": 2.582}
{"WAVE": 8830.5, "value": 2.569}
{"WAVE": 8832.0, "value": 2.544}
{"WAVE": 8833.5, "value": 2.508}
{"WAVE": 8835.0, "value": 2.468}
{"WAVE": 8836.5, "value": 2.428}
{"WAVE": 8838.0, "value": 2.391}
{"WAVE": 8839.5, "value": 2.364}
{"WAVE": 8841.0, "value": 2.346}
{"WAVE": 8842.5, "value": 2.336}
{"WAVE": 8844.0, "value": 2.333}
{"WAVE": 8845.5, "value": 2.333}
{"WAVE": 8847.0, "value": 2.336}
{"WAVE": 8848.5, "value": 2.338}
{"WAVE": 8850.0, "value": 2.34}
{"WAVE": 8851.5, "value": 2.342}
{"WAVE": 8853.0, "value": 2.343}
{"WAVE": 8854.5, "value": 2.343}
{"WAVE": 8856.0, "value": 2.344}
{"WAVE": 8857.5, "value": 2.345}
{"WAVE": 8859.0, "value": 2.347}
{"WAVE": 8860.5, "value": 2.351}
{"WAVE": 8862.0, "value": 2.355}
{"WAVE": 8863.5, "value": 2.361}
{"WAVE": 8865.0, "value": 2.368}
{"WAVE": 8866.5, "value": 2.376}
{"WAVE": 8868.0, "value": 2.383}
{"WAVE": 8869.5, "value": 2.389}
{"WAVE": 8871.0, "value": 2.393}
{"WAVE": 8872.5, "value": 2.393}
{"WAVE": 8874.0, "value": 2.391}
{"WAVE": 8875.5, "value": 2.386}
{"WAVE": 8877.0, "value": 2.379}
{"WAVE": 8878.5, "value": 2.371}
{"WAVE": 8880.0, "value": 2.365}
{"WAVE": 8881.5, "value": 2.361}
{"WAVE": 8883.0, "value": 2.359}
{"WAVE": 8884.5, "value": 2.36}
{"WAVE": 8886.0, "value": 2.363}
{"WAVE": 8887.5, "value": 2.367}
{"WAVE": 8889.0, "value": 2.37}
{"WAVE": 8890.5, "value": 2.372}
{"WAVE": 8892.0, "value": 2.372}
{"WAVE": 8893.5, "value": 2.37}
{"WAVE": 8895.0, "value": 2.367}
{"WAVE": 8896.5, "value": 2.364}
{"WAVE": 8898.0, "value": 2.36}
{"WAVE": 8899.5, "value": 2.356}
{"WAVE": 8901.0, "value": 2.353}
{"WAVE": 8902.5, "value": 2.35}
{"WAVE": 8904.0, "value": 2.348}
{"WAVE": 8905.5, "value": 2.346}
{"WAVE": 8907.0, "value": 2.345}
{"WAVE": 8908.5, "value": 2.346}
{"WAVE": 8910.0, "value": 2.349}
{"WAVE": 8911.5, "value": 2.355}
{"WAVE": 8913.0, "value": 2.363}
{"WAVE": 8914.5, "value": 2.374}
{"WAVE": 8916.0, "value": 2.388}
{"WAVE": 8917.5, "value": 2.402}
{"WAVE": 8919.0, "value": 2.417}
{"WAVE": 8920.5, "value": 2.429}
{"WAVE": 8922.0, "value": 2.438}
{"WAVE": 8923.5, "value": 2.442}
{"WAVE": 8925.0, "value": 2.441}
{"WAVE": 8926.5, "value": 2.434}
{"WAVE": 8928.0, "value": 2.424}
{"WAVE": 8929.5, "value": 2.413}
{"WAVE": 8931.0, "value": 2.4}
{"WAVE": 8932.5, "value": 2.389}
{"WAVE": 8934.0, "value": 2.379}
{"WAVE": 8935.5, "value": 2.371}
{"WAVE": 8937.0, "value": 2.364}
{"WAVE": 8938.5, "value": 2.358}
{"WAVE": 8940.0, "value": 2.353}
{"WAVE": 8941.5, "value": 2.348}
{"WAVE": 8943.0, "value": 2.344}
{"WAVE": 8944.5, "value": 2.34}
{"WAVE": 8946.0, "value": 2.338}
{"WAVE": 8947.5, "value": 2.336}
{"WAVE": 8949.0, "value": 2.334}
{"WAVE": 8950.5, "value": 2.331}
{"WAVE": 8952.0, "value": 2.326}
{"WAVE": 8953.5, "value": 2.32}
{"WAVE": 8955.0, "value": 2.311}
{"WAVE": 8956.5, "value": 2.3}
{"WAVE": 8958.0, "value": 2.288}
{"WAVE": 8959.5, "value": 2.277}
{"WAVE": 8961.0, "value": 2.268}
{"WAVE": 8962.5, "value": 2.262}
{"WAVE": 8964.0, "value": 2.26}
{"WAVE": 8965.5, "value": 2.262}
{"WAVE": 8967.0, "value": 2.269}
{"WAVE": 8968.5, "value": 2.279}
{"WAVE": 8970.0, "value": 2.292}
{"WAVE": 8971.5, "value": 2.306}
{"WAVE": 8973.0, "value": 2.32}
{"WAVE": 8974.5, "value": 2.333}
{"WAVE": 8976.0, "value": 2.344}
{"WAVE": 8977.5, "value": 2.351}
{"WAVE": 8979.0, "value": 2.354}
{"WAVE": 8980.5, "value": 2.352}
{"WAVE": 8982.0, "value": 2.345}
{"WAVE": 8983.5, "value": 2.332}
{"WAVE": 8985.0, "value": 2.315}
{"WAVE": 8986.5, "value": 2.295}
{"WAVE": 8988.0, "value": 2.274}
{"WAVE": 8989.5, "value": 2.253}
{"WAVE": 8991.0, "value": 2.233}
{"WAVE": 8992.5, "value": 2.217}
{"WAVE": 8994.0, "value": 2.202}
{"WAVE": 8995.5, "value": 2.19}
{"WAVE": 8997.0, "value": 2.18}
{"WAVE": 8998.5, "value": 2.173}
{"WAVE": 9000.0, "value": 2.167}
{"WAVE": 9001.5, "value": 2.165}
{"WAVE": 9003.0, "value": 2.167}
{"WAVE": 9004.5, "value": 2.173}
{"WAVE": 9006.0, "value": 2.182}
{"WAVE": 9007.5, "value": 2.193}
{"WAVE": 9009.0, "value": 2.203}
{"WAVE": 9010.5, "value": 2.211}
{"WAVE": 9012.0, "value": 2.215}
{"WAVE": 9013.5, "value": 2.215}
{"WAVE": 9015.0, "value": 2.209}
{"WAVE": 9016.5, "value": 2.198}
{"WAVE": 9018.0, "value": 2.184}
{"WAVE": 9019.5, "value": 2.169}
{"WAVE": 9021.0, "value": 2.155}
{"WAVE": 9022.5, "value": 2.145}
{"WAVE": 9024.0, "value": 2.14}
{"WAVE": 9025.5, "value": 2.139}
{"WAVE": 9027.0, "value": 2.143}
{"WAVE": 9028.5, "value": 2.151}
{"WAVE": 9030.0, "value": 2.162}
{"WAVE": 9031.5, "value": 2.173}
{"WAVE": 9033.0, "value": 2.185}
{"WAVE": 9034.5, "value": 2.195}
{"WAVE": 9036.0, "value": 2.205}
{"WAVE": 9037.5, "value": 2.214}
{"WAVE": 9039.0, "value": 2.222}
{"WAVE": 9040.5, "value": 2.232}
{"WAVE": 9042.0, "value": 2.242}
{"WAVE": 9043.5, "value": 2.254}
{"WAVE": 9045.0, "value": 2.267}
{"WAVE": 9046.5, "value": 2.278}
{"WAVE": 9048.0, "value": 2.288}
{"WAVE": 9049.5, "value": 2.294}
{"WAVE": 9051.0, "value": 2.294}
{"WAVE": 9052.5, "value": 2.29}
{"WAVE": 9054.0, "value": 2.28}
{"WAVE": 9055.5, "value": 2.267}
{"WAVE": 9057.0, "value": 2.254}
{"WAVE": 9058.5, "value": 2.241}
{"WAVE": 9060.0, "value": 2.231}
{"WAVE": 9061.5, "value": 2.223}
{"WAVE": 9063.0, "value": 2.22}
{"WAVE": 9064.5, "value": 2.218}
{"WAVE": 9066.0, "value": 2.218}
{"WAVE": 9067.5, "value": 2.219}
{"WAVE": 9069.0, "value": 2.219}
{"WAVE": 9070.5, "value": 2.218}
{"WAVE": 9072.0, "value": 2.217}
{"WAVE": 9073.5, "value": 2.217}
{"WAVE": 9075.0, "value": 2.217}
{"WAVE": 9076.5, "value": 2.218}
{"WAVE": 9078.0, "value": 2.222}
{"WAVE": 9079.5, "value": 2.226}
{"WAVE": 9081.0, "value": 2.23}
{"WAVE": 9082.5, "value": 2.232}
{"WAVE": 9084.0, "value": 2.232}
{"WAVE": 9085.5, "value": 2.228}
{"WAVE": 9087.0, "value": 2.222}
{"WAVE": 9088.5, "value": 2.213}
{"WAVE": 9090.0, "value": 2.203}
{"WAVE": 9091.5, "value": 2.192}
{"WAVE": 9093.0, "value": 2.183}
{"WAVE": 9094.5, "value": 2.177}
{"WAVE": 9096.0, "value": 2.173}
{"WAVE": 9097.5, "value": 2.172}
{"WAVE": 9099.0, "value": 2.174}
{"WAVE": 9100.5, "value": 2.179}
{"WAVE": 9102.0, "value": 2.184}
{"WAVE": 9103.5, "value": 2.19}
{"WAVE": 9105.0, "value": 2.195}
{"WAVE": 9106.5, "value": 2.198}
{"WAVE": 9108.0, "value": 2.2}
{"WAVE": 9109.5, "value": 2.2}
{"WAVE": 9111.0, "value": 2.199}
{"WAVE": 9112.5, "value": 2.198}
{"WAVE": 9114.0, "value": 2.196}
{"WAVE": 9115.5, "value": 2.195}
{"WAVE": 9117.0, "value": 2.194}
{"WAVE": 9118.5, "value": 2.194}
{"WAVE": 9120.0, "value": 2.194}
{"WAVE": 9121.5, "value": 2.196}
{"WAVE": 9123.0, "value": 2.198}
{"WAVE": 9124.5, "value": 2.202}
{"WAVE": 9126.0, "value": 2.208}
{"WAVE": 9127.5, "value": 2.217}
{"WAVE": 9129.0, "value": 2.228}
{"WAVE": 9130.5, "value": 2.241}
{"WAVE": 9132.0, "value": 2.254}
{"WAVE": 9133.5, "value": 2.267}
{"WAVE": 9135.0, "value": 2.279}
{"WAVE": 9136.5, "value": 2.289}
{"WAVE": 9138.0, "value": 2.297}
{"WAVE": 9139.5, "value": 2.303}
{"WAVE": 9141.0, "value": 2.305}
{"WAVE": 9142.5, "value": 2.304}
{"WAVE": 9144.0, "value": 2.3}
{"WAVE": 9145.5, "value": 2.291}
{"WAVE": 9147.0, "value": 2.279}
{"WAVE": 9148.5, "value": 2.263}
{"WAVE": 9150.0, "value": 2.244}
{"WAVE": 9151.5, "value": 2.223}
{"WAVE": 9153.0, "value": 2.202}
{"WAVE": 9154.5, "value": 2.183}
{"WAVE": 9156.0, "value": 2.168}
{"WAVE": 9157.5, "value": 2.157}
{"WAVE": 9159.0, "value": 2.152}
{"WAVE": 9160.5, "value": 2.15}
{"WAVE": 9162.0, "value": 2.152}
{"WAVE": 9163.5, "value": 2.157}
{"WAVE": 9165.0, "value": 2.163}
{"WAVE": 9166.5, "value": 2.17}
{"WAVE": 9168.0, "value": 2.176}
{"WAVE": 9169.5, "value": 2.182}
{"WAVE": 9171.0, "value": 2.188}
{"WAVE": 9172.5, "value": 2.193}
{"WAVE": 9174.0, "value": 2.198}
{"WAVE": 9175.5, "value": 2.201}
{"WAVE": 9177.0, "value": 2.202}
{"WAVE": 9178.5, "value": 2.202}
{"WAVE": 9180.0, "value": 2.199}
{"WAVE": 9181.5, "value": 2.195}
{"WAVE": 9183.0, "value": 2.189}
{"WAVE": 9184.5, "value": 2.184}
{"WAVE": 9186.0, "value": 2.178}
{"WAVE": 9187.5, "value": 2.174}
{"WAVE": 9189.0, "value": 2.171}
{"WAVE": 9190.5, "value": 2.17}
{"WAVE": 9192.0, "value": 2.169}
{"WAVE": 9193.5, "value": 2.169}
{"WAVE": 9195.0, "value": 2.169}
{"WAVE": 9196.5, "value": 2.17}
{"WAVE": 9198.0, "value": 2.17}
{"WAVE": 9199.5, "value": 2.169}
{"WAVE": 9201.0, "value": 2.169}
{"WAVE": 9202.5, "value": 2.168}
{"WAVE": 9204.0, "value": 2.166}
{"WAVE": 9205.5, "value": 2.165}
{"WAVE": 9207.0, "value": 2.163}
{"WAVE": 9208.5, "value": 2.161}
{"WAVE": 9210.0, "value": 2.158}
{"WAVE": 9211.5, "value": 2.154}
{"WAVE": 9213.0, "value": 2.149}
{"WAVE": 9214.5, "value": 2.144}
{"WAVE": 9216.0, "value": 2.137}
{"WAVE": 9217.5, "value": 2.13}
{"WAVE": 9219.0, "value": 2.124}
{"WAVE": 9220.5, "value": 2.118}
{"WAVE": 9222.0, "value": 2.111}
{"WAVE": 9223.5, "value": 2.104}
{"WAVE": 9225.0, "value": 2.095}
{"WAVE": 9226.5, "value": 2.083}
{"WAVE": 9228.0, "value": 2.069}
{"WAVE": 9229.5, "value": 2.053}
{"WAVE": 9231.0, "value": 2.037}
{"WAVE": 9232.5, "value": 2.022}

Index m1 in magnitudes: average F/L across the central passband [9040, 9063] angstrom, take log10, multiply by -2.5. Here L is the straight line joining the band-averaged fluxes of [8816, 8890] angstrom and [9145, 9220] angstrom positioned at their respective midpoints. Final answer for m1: 0.00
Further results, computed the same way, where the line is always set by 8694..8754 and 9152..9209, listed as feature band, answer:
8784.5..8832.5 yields -0.04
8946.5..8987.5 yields -0.01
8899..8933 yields -0.04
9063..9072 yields 0.01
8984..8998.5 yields 0.02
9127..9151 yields -0.04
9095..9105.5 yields 0.02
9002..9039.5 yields 0.04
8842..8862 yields 0.00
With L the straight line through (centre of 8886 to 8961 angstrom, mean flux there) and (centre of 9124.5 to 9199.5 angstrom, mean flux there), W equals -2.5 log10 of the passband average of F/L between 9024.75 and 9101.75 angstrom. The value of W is 0.03 mag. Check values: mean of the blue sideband 2.36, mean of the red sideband 2.21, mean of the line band 2.22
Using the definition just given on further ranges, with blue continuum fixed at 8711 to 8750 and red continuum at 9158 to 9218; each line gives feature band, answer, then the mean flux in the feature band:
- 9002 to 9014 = 0.03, 2.19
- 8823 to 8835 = -0.09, 2.55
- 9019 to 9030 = 0.05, 2.15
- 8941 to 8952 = -0.02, 2.34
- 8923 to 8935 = -0.05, 2.41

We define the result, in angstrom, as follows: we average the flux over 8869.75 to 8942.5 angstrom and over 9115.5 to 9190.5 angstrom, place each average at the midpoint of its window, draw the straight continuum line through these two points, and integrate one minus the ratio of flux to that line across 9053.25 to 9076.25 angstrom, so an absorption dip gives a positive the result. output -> 0.4 angstrom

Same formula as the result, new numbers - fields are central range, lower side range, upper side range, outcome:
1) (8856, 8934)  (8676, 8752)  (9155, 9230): -2.2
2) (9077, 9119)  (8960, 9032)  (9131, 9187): 0.4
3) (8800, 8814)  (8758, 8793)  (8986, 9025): 0.4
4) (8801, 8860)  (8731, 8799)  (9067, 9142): -0.6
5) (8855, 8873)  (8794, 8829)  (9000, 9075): 0.0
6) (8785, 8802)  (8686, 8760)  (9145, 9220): -0.5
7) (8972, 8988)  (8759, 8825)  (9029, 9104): -0.3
